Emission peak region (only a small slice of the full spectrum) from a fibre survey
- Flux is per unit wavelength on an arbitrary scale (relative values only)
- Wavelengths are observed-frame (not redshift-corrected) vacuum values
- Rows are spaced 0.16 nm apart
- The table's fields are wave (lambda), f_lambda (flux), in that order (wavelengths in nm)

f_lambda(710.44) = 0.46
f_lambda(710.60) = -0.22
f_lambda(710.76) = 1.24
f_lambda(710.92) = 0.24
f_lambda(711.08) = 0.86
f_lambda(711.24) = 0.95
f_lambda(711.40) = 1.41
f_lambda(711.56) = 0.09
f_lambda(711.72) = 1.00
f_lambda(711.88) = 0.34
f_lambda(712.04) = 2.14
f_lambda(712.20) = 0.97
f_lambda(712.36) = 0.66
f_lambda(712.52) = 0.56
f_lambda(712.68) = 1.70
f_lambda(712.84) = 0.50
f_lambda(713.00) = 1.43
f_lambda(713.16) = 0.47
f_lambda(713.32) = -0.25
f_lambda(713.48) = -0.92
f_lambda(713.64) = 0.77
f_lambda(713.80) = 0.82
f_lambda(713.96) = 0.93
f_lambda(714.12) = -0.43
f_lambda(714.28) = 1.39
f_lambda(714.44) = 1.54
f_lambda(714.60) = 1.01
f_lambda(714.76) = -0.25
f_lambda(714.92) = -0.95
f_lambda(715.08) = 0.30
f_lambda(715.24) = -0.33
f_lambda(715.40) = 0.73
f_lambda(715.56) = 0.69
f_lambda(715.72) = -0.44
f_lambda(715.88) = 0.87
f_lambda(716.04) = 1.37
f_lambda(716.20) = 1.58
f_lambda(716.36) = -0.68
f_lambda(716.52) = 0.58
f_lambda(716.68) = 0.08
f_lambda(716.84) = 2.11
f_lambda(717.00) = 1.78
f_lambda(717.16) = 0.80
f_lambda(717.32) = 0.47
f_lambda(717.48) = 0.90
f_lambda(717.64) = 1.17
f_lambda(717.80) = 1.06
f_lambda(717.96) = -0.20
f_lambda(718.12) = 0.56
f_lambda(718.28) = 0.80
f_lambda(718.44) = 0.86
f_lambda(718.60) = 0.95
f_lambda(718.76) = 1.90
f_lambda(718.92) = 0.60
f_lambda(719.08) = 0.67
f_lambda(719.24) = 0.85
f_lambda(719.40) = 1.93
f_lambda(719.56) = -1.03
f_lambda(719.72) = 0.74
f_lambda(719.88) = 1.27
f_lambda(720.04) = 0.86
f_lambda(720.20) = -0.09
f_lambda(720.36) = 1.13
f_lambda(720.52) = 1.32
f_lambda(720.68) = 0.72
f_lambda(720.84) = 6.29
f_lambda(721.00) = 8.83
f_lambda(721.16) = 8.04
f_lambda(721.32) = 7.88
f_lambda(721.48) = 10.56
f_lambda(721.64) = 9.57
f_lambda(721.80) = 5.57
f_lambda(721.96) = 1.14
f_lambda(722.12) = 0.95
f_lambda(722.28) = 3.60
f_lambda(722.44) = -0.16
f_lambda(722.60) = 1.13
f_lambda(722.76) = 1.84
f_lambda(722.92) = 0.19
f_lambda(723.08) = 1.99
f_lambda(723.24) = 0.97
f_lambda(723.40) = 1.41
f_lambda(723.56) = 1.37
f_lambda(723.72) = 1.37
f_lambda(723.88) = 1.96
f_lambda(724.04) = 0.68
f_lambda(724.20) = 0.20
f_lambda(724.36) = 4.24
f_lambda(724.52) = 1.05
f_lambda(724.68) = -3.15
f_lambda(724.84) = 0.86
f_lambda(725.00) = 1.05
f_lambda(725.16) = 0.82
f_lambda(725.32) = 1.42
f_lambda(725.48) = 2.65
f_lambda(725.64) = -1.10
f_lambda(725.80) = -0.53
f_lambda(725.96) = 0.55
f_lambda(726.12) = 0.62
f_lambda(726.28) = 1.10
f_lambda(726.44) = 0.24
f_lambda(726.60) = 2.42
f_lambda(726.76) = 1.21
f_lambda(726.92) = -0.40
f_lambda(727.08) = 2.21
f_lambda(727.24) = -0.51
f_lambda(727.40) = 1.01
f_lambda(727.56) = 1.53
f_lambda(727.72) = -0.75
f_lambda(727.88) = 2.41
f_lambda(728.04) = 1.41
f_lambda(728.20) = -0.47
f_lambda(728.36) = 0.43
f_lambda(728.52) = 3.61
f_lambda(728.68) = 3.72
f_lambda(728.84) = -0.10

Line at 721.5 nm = [O II] 3727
